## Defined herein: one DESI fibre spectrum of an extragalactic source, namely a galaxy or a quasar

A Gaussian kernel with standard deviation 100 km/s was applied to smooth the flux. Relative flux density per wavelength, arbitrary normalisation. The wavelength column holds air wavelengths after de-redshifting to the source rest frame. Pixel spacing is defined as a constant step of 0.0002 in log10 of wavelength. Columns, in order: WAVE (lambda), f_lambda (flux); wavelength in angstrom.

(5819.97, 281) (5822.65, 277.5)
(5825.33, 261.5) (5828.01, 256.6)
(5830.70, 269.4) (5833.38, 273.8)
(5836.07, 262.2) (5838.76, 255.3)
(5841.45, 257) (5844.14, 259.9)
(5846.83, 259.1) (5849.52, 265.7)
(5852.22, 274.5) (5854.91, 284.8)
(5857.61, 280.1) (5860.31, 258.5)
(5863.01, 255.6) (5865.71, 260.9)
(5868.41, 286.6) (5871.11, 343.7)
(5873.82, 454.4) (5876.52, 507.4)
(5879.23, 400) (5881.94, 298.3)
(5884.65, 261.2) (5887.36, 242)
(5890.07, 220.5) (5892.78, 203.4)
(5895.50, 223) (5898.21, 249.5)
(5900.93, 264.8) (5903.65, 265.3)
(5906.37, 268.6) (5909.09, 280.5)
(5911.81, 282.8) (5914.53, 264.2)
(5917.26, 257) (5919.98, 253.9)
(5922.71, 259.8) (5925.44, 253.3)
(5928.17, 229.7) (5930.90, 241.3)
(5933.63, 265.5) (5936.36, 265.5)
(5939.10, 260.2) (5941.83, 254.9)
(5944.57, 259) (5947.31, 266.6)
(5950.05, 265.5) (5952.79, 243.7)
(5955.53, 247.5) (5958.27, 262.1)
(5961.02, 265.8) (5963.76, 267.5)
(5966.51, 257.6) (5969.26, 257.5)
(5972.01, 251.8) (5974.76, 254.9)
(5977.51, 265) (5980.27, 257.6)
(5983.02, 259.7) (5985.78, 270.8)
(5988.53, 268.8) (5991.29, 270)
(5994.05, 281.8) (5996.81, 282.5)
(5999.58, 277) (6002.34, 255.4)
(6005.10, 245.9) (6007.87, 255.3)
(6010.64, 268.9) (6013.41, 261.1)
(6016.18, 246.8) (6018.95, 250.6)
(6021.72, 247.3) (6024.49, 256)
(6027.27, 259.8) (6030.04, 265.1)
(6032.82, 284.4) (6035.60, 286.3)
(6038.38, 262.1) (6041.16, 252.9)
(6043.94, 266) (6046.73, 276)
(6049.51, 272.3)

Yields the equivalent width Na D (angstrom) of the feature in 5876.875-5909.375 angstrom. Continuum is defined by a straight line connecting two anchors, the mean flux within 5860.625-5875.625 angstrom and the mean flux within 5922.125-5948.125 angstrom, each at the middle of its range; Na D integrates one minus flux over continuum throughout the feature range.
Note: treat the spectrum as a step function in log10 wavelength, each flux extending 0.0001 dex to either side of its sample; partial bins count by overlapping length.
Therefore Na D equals 2.8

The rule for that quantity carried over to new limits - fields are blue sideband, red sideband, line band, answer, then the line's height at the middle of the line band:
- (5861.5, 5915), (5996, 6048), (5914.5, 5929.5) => 1.7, 285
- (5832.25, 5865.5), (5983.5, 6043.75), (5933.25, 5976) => 0.9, 265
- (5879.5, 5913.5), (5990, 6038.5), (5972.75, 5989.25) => 0.1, 263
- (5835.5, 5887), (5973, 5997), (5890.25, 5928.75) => 4.6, 288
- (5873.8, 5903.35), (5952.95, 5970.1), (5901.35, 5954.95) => 2.9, 275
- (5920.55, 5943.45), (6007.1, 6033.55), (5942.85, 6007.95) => -1.5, 256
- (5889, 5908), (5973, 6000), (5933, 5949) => -0.4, 255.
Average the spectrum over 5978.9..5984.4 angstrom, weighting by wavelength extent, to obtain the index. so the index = 259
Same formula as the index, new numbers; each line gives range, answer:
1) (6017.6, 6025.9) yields 251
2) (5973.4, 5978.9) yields 260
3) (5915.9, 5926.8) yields 256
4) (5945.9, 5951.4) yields 266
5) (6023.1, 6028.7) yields 258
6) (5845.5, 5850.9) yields 262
